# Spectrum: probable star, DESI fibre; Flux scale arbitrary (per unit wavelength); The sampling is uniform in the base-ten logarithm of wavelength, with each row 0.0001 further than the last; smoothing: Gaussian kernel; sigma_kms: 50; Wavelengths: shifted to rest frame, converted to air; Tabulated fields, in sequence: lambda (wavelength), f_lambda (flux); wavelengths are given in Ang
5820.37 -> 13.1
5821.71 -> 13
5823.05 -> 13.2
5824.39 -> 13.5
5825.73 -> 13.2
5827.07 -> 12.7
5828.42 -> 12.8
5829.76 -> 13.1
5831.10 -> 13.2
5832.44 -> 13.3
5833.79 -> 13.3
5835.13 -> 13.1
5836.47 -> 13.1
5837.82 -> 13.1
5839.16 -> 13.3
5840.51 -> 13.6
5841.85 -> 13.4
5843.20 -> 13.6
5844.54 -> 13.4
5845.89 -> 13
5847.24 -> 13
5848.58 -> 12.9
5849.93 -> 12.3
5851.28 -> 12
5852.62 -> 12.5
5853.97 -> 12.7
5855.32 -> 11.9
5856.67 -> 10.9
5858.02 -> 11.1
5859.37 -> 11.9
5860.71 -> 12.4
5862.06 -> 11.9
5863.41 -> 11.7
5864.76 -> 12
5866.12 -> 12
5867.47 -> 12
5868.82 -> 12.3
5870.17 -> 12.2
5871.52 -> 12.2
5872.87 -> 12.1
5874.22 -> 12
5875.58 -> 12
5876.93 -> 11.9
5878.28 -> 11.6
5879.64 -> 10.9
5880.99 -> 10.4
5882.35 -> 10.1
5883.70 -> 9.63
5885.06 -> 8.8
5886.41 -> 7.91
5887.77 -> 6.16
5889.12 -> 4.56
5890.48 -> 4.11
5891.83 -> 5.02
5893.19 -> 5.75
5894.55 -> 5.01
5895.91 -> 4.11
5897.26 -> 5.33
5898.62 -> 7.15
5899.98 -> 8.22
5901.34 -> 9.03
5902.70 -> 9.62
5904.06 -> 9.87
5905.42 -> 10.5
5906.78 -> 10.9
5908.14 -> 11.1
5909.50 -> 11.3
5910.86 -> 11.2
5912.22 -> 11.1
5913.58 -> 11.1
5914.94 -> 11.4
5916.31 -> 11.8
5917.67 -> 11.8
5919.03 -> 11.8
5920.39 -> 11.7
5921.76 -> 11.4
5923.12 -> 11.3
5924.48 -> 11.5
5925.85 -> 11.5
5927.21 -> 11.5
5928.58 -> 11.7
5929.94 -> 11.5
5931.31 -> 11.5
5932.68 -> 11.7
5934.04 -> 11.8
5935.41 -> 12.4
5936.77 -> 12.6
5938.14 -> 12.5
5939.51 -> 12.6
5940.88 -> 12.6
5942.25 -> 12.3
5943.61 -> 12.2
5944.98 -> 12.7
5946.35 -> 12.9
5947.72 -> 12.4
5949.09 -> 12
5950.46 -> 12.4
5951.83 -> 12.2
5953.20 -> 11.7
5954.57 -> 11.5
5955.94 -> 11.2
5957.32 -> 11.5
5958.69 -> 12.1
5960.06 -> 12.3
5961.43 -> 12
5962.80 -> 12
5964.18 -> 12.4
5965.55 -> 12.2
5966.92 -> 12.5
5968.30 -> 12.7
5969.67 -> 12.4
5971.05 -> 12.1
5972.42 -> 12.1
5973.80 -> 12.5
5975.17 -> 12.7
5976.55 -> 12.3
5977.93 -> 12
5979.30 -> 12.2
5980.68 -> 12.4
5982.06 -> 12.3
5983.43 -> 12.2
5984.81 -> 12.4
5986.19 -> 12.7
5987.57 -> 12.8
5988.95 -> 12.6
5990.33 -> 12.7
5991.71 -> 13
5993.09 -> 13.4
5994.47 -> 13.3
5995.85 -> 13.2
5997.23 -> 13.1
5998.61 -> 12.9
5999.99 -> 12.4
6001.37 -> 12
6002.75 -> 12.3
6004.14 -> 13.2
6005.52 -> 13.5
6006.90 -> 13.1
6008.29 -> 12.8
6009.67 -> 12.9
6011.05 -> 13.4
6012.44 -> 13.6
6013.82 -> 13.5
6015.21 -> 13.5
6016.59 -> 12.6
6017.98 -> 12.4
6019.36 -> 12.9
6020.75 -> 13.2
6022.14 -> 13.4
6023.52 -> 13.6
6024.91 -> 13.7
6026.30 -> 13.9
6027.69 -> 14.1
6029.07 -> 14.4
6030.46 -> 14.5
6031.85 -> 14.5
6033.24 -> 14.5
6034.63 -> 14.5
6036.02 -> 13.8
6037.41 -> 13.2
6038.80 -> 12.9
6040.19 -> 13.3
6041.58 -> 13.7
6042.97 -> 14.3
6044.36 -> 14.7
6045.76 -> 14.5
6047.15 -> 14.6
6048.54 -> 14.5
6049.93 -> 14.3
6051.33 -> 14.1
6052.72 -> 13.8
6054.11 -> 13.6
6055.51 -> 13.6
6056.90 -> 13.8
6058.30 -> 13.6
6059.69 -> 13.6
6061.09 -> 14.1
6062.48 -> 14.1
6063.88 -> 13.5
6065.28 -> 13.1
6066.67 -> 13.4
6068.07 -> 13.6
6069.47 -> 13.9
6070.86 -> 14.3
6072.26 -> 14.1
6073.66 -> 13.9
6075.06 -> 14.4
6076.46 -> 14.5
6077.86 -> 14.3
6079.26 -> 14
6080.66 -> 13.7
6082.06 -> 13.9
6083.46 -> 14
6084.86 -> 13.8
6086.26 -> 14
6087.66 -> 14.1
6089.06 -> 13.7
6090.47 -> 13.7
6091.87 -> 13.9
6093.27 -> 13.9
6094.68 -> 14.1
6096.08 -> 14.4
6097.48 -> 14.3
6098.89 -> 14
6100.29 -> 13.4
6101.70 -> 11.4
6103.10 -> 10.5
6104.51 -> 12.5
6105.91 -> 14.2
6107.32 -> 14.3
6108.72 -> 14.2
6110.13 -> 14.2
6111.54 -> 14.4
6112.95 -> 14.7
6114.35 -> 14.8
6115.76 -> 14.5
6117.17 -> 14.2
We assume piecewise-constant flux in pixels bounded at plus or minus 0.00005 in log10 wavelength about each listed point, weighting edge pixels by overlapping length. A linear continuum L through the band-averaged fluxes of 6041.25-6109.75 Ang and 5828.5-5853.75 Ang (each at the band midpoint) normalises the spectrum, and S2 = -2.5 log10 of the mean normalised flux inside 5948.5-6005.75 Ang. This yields 0.09 mag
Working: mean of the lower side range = 13.1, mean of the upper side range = 13.8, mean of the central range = 12.4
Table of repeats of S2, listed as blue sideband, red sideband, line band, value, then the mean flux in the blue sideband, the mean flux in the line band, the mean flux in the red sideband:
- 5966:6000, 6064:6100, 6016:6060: -0.04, 12.6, 13.8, 13.9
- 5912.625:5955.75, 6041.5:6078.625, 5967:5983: 0.02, 11.9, 12.3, 14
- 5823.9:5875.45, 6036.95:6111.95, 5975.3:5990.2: 0.08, 12.6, 12.4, 13.8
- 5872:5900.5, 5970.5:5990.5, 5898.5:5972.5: -0.12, 8.25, 11.6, 12.4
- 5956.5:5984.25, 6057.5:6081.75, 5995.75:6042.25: -0.03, 12.2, 13.4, 13.9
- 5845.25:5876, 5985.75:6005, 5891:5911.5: 0.44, 12.1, 8.24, 12.8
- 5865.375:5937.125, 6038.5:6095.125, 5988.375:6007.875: -0.05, 10.1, 12.9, 13.9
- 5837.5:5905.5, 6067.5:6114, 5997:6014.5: -0.04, 10.5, 13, 13.8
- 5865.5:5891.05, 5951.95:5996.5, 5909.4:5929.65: -0.04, 10.2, 11.5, 12.4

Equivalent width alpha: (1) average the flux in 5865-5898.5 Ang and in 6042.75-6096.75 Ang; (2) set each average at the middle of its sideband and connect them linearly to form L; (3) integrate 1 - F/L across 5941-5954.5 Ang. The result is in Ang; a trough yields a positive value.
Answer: -1.85 Ang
